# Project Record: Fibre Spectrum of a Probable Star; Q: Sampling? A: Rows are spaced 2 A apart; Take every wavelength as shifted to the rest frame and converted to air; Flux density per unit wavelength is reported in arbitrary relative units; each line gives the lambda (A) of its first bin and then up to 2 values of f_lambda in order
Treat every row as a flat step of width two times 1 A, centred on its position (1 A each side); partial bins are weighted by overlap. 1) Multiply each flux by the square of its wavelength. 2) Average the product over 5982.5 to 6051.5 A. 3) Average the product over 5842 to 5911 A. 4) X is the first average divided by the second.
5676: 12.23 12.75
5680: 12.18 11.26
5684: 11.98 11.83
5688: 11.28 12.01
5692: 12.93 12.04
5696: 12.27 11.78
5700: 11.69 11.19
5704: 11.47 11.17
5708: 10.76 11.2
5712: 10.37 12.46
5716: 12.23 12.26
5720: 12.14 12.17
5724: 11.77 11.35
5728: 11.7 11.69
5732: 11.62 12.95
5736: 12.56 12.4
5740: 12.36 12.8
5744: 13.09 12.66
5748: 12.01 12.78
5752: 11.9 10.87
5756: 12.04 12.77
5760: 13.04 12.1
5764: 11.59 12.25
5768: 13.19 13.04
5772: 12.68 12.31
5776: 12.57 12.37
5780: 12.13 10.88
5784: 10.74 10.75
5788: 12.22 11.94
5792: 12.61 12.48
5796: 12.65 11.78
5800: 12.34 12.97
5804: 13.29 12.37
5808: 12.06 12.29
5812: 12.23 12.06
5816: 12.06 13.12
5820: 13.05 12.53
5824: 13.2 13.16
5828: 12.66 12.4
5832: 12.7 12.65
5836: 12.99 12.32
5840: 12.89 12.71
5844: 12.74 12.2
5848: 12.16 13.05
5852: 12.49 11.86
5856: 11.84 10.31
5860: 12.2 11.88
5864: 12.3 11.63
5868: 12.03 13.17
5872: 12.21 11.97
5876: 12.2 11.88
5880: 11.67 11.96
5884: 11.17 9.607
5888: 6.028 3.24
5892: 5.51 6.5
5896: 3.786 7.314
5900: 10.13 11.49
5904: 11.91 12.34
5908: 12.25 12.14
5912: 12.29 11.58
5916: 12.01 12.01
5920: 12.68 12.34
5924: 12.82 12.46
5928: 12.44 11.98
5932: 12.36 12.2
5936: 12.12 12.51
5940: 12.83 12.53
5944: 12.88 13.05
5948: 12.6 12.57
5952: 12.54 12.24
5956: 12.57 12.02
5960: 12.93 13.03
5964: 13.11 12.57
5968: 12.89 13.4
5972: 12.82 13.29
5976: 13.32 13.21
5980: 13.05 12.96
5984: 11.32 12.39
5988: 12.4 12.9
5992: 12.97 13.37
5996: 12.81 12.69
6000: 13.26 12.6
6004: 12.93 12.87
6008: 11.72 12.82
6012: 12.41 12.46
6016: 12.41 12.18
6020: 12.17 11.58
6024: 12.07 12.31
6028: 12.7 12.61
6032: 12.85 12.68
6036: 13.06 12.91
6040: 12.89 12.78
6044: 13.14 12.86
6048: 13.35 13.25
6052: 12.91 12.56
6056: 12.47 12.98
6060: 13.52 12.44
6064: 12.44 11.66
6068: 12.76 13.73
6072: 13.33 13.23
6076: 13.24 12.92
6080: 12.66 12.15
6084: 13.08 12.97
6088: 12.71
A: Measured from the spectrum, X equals 1.23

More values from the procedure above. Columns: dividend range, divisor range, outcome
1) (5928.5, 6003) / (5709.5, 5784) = 1.13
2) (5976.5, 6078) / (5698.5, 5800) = 1.16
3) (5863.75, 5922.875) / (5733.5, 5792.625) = 0.90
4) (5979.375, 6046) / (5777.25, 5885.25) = 1.10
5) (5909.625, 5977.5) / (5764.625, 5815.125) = 1.08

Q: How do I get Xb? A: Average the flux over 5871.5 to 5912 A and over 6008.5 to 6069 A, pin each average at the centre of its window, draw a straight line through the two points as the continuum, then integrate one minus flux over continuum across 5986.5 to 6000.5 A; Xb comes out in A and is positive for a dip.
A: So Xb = -1.3 A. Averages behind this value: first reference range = 9.8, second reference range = 12.6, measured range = 12.9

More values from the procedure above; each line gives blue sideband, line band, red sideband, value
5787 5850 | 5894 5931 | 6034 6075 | 4.4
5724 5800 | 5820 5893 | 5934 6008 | 4.8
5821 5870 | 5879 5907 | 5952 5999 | 8.4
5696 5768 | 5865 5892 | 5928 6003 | 4.2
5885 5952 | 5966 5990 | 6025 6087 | -2.1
